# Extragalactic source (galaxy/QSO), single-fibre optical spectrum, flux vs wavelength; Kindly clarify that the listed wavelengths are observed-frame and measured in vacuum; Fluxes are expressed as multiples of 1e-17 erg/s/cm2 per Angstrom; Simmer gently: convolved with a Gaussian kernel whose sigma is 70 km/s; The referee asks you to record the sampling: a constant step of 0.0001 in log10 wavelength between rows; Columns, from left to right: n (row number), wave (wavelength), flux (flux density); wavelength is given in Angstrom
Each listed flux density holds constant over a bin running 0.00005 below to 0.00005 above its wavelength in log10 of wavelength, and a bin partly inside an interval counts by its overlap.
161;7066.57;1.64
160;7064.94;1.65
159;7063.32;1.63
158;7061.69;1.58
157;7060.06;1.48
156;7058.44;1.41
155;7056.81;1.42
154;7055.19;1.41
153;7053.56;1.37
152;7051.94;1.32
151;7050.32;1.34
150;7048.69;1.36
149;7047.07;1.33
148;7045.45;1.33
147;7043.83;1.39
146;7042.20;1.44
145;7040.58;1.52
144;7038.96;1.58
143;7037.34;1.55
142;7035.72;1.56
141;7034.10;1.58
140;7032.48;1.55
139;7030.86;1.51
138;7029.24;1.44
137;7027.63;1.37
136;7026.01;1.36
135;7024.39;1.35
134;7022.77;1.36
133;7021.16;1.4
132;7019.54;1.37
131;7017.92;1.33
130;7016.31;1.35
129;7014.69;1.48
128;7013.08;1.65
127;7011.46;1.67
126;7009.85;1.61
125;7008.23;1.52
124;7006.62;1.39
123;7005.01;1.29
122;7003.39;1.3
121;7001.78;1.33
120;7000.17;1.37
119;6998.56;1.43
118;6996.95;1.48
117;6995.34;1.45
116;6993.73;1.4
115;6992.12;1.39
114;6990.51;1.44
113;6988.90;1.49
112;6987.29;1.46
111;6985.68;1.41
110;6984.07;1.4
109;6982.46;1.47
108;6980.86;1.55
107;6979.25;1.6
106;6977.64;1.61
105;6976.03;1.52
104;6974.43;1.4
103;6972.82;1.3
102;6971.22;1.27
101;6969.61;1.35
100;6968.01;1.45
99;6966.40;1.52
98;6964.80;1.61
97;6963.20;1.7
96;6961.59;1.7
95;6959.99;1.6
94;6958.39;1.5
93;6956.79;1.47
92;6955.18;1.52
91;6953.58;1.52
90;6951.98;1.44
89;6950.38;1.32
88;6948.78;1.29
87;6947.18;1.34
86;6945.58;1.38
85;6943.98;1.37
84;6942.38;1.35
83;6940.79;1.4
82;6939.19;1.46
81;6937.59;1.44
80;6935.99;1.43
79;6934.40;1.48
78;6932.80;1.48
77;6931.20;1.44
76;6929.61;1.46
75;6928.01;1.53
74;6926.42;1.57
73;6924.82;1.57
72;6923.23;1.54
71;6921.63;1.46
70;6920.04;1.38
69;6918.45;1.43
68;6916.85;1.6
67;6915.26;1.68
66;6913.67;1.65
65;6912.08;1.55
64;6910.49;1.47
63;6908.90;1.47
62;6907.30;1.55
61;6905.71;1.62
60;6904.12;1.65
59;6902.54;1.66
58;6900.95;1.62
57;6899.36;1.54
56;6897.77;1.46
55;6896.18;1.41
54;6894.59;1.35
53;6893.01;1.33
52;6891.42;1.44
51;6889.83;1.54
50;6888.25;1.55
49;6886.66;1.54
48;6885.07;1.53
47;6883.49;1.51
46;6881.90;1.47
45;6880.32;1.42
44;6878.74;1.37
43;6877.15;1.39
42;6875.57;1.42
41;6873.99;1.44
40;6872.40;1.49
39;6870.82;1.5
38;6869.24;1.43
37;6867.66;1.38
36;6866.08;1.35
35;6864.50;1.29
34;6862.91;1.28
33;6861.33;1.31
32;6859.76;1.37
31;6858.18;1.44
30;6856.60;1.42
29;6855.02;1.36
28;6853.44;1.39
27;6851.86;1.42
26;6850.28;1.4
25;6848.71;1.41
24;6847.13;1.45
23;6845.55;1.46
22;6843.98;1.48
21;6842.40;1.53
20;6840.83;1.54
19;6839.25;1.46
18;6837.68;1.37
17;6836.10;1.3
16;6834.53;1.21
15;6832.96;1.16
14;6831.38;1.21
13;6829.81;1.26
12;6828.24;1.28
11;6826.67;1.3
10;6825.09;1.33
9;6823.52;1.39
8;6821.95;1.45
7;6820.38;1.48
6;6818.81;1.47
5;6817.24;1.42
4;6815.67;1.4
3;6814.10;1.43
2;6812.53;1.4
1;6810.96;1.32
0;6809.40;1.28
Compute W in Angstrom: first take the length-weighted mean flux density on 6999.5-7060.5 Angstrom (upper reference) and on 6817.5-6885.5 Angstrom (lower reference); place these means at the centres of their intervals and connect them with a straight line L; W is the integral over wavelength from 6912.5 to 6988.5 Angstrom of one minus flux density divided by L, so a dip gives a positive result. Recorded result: -3.40 Angstrom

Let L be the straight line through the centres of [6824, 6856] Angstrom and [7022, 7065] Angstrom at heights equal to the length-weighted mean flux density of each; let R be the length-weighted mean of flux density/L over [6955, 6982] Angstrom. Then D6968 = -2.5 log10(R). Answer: -0.068 mag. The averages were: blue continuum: 1.37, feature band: 1.51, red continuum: 1.45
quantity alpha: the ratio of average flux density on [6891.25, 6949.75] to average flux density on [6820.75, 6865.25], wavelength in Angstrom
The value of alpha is 1.08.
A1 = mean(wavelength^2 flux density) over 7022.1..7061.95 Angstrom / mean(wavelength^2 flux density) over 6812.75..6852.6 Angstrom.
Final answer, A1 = 1.1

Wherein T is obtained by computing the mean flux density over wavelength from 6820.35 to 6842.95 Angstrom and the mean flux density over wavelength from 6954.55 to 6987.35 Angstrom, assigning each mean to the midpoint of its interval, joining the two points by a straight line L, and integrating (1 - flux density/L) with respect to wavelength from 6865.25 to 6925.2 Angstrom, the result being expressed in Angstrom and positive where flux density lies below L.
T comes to -3.3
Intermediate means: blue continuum 1.35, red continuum 1.5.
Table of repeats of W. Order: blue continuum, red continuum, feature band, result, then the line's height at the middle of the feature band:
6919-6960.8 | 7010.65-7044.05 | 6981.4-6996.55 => 0.2 Angstrom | 1.46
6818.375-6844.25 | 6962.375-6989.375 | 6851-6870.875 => 0.1 Angstrom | 1.39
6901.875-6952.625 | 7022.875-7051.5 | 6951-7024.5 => -0.1 Angstrom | 1.46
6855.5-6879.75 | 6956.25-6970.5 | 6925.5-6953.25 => 1.5 Angstrom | 1.51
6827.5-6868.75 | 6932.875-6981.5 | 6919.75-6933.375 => -0.6 Angstrom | 1.44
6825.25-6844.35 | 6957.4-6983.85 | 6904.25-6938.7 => -1.7 Angstrom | 1.45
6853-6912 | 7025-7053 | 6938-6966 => -0.4 Angstrom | 1.45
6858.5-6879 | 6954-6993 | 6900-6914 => -1.5 Angstrom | 1.42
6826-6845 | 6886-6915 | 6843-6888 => 0.2 Angstrom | 1.43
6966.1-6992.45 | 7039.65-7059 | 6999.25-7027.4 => 0.0 Angstrom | 1.42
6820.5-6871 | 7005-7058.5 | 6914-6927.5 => -1.3 Angstrom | 1.4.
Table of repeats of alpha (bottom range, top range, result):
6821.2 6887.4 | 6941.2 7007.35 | 1.04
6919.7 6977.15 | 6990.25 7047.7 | 0.99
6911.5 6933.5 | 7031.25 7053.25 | 0.95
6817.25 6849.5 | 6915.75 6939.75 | 1.08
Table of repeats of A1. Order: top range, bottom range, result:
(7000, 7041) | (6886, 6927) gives 0.99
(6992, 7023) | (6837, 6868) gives 1.06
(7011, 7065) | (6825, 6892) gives 1.09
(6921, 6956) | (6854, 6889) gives 1.04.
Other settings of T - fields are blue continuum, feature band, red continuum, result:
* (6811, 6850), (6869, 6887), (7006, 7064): -0.77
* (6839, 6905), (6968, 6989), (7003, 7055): -0.10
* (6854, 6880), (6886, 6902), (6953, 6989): -0.70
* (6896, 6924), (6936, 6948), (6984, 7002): 0.84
